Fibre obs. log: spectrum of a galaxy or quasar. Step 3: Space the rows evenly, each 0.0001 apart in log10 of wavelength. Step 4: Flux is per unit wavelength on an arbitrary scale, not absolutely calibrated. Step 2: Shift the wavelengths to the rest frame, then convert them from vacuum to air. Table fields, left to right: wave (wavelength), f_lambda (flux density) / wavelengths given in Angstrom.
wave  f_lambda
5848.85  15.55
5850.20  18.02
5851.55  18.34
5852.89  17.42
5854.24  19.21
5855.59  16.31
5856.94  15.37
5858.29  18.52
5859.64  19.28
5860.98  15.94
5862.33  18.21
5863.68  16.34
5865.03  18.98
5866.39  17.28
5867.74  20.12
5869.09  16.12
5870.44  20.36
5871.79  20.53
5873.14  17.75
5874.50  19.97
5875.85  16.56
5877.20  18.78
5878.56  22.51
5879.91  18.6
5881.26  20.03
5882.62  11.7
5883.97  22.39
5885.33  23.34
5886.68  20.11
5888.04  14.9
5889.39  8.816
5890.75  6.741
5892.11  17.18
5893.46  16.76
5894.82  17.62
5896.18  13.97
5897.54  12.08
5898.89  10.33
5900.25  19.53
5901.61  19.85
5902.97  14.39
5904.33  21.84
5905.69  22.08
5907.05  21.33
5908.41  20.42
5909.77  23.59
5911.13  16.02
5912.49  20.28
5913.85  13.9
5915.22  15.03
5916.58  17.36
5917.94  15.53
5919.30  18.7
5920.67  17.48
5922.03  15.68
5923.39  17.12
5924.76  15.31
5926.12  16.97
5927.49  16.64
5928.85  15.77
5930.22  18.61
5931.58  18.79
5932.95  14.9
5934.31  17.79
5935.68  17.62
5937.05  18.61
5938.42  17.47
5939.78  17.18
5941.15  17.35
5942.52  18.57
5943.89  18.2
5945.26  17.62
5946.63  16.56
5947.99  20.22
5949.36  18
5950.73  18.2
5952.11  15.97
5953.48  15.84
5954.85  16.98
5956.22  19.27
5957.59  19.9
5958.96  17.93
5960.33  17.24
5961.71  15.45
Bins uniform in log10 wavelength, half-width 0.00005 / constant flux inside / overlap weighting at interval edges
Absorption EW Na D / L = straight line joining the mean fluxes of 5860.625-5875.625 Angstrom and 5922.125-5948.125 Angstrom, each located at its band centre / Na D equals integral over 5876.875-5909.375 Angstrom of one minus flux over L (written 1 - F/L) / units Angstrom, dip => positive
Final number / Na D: 1.10 Angstrom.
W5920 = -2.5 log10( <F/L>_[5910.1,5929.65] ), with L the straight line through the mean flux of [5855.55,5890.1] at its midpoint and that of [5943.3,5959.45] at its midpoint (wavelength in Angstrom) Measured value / 0.08 mag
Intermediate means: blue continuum 18.1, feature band 16.7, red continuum 17.9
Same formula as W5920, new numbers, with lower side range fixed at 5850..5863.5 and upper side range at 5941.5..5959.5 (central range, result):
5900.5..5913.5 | -0.12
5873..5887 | -0.09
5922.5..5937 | 0.05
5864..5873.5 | -0.06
